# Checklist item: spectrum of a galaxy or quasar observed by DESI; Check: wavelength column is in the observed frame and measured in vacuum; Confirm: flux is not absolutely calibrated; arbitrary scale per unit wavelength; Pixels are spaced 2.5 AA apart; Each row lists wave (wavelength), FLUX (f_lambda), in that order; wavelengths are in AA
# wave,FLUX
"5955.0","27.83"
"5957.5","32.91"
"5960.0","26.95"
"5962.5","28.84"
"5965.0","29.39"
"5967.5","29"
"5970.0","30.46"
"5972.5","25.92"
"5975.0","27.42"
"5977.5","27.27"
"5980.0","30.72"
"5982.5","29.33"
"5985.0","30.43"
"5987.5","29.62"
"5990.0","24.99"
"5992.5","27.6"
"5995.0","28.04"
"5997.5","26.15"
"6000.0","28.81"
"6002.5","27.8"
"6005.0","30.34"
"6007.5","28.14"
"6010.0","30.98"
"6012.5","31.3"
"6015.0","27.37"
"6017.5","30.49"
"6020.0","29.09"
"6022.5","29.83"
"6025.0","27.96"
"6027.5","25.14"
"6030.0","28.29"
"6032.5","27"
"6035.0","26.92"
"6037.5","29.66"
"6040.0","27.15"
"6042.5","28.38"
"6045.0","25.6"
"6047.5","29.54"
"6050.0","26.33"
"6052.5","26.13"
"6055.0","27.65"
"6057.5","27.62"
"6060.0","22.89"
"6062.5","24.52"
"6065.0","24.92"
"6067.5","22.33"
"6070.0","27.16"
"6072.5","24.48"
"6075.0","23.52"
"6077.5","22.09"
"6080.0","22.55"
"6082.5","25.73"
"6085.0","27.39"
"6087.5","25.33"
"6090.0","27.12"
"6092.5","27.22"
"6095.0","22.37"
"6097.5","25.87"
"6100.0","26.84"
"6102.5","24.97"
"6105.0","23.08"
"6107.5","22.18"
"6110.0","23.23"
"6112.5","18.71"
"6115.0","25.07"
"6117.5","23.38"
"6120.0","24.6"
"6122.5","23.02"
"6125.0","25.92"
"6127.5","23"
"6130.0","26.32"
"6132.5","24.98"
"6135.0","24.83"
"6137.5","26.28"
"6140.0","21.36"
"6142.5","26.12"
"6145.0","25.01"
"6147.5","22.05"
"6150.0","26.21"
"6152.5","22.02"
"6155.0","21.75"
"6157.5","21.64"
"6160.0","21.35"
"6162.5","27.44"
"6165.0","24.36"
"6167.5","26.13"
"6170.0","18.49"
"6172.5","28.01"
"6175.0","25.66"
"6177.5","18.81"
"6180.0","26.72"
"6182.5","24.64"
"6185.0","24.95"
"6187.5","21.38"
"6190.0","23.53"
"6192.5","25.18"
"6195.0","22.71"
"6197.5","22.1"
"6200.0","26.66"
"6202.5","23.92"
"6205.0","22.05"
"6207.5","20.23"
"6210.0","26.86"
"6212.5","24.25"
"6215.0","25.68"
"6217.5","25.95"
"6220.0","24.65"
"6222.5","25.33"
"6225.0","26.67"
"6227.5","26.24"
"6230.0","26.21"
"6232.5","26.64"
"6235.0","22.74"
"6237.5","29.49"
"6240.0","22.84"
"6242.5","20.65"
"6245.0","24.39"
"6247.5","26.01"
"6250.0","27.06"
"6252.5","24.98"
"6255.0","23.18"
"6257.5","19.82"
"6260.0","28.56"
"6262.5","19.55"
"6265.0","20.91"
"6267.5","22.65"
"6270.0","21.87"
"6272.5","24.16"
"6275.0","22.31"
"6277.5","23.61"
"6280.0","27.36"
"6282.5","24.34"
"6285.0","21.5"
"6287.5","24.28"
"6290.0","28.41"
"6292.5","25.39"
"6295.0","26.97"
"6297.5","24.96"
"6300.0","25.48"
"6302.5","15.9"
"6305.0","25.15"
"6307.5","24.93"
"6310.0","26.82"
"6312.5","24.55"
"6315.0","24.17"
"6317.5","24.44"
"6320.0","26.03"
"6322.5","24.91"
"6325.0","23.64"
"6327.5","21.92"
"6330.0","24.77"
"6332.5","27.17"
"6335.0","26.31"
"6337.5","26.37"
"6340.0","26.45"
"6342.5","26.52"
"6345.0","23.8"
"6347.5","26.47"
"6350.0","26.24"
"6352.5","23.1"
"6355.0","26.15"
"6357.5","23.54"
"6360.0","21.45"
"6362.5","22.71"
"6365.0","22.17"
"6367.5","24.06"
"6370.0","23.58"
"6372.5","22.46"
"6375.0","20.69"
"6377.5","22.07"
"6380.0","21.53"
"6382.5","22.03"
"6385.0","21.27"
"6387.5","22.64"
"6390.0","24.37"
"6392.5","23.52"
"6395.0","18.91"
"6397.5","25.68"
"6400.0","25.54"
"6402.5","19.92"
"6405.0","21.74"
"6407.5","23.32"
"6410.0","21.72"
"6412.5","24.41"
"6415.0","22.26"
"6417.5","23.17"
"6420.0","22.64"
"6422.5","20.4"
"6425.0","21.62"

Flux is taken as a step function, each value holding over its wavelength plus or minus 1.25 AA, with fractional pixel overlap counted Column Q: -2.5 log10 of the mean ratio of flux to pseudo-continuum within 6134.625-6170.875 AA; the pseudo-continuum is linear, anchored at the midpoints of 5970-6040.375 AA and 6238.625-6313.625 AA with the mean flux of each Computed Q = 0.10 mag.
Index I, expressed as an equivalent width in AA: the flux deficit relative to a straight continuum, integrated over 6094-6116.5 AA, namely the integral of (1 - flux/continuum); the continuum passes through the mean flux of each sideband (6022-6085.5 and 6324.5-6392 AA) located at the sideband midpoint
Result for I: 1.9 AA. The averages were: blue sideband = 26.1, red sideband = 23.8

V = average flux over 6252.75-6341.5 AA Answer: 24.3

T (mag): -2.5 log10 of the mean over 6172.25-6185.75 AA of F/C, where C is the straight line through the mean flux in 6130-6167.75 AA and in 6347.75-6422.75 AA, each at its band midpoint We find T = -0.03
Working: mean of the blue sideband 24.1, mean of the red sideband 22.9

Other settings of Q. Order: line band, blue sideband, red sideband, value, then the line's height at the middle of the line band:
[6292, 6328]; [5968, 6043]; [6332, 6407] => 0.00 mag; 24.4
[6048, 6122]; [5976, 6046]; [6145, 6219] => 0.07 mag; 26.4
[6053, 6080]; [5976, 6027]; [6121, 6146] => 0.09 mag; 26.7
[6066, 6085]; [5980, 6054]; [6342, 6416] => 0.14 mag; 27.4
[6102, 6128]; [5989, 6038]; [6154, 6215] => 0.10 mag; 25.6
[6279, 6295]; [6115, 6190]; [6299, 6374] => -0.05 mag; 24.3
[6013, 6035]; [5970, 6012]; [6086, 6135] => -0.03 mag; 27.3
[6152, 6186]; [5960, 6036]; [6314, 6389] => 0.11 mag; 26.3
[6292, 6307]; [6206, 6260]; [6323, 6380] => 0.02 mag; 24.4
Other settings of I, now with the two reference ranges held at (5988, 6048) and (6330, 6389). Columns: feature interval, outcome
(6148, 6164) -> 1.9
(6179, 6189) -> 0.7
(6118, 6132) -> 1.2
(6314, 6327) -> -0.1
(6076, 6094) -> 1.4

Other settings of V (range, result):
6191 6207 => 23.6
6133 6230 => 24.2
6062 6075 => 24.6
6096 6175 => 24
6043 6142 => 24.8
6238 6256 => 24.4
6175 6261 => 24.4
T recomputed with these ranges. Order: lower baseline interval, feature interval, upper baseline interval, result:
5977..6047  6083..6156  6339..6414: 0.11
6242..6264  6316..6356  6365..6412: -0.10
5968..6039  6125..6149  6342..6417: 0.09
